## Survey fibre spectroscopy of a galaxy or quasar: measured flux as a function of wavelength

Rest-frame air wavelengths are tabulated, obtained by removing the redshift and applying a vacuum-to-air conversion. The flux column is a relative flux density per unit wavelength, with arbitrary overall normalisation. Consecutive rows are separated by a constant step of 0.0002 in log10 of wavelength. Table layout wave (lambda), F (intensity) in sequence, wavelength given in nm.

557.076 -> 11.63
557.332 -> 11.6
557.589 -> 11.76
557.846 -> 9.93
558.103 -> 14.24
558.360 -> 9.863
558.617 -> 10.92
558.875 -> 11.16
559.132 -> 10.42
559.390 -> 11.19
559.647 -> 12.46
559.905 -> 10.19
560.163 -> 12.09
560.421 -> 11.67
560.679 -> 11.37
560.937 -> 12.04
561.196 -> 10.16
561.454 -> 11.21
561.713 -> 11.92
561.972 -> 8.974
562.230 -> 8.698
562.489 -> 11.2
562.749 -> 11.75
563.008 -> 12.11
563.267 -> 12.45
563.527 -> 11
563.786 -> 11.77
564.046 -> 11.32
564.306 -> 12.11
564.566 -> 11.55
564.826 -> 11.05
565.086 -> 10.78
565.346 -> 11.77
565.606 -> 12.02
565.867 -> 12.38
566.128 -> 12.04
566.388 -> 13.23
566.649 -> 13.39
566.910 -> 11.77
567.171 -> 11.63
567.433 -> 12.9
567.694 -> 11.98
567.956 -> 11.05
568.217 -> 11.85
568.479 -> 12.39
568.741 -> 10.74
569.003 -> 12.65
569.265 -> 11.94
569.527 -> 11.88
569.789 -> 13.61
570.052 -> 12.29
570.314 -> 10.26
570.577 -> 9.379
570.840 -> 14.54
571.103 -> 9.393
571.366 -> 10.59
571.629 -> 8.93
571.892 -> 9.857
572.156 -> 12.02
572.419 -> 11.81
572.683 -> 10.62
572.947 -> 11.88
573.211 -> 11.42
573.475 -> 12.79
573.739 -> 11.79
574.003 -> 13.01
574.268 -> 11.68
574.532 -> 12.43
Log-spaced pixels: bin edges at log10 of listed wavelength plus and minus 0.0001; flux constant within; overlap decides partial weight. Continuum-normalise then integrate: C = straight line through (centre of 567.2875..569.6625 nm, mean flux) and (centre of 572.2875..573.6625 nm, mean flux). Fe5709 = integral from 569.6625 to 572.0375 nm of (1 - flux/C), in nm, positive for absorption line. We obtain 0.167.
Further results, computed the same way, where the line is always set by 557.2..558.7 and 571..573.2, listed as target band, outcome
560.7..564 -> 0.02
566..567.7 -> -0.23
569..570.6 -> -0.15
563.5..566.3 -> -0.15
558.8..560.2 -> 0.02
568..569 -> -0.08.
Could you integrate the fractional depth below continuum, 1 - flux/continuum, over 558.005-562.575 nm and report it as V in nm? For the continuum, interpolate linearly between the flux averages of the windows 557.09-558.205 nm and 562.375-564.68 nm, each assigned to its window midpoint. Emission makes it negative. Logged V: 0.26 nm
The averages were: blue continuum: 11.8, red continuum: 11.7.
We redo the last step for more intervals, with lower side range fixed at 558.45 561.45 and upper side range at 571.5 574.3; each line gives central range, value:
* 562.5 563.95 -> -0.061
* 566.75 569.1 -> -0.112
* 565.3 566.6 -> -0.123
